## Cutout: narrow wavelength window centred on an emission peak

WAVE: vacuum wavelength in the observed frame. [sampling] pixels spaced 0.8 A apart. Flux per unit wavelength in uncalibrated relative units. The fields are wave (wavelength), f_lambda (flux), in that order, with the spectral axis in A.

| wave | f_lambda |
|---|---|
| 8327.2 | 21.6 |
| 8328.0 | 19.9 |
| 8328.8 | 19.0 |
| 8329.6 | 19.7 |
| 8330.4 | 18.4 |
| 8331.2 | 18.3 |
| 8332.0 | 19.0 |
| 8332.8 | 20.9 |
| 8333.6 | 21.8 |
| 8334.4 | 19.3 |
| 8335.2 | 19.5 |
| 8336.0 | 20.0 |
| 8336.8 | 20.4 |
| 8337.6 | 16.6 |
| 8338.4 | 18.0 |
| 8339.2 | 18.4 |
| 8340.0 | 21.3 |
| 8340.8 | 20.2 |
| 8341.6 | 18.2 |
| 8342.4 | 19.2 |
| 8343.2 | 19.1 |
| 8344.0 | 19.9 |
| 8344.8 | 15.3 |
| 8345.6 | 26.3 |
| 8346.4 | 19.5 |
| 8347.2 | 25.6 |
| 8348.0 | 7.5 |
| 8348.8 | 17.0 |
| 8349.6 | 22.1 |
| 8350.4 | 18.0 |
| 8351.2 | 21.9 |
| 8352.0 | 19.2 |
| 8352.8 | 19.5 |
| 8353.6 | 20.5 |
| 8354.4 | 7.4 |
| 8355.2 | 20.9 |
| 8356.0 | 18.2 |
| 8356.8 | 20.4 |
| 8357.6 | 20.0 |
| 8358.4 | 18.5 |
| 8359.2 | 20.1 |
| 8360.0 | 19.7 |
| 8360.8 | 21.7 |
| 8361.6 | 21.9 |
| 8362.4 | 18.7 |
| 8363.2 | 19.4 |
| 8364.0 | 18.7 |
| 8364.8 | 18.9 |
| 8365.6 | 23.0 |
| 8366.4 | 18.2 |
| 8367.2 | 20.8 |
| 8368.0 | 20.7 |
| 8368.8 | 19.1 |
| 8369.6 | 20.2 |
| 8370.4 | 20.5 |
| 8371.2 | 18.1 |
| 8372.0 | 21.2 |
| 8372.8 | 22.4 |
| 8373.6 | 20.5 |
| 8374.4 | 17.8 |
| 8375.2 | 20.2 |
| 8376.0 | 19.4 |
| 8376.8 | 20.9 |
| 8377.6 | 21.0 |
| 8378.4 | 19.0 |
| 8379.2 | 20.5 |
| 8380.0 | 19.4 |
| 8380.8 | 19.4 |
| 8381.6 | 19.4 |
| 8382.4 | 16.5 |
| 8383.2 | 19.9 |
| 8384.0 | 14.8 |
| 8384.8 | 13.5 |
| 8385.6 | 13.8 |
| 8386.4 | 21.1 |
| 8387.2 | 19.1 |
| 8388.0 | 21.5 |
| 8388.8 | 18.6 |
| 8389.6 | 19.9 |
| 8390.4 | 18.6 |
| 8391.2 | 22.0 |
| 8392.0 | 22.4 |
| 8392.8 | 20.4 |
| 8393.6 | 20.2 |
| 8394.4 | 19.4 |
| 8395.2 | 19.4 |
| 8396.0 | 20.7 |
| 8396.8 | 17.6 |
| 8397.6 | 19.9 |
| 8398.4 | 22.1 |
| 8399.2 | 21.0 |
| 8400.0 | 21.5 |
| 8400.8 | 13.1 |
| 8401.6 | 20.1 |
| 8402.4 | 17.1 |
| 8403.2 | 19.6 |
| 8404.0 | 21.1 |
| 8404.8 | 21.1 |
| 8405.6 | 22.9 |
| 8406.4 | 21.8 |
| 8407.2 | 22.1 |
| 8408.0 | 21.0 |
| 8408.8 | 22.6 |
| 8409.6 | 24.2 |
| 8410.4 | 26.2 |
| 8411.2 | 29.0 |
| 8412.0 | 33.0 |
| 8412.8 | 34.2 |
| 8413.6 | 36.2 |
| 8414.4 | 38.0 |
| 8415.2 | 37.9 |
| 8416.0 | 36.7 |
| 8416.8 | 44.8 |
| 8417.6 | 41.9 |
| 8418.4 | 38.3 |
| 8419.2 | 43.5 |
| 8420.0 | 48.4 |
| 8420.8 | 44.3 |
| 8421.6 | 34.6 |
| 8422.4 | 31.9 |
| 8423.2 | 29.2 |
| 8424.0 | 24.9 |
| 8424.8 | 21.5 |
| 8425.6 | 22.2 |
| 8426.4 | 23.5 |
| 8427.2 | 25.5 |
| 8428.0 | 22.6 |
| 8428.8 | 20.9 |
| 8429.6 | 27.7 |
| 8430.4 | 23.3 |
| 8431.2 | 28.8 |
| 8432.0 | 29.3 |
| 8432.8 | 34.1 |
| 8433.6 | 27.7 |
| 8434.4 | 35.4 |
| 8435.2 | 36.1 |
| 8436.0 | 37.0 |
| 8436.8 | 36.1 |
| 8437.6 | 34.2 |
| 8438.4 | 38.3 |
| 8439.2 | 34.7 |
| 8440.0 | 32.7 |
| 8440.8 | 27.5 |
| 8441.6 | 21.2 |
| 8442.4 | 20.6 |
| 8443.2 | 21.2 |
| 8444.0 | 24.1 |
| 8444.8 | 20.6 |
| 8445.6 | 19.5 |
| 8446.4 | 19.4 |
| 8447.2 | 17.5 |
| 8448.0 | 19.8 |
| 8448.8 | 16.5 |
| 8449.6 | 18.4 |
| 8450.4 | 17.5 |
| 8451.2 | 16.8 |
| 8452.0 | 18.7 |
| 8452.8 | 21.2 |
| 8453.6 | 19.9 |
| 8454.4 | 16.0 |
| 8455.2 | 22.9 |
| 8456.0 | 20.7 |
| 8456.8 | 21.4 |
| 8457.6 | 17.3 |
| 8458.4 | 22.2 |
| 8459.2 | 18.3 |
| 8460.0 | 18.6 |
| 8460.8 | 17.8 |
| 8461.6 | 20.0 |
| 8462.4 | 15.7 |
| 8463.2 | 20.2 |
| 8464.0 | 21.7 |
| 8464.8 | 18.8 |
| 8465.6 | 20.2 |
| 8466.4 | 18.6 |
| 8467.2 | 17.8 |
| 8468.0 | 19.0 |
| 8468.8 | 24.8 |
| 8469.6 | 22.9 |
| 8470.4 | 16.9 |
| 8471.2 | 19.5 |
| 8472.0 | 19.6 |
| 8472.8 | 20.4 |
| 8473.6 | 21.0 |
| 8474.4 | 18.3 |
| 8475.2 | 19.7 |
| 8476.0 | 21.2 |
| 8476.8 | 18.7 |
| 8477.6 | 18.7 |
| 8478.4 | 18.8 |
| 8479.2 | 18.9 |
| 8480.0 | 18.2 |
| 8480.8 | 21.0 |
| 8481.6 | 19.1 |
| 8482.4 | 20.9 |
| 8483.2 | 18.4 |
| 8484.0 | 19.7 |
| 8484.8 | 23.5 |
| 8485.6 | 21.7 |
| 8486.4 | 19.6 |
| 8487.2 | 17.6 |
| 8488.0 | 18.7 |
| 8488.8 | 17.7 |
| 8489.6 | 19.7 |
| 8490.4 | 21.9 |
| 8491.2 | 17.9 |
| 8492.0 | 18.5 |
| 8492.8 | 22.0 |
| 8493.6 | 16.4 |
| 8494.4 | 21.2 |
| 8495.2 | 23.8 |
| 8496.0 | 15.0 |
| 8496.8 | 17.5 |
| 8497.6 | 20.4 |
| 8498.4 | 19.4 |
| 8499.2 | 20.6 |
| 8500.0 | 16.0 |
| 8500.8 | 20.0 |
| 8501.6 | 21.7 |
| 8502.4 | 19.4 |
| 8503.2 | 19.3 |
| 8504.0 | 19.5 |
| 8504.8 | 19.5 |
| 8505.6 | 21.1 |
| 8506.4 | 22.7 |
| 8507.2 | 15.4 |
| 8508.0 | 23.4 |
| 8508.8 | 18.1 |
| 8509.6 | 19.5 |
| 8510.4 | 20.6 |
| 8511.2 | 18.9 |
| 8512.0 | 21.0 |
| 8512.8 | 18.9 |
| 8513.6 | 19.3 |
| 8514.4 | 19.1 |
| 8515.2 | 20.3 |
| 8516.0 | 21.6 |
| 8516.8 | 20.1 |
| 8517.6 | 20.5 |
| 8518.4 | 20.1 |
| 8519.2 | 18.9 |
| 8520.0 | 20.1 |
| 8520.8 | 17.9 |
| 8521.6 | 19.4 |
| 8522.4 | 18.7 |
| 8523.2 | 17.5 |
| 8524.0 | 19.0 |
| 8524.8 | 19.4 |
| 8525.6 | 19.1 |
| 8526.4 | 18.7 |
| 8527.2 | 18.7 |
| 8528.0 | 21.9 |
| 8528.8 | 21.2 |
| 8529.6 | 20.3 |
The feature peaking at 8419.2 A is [S II]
